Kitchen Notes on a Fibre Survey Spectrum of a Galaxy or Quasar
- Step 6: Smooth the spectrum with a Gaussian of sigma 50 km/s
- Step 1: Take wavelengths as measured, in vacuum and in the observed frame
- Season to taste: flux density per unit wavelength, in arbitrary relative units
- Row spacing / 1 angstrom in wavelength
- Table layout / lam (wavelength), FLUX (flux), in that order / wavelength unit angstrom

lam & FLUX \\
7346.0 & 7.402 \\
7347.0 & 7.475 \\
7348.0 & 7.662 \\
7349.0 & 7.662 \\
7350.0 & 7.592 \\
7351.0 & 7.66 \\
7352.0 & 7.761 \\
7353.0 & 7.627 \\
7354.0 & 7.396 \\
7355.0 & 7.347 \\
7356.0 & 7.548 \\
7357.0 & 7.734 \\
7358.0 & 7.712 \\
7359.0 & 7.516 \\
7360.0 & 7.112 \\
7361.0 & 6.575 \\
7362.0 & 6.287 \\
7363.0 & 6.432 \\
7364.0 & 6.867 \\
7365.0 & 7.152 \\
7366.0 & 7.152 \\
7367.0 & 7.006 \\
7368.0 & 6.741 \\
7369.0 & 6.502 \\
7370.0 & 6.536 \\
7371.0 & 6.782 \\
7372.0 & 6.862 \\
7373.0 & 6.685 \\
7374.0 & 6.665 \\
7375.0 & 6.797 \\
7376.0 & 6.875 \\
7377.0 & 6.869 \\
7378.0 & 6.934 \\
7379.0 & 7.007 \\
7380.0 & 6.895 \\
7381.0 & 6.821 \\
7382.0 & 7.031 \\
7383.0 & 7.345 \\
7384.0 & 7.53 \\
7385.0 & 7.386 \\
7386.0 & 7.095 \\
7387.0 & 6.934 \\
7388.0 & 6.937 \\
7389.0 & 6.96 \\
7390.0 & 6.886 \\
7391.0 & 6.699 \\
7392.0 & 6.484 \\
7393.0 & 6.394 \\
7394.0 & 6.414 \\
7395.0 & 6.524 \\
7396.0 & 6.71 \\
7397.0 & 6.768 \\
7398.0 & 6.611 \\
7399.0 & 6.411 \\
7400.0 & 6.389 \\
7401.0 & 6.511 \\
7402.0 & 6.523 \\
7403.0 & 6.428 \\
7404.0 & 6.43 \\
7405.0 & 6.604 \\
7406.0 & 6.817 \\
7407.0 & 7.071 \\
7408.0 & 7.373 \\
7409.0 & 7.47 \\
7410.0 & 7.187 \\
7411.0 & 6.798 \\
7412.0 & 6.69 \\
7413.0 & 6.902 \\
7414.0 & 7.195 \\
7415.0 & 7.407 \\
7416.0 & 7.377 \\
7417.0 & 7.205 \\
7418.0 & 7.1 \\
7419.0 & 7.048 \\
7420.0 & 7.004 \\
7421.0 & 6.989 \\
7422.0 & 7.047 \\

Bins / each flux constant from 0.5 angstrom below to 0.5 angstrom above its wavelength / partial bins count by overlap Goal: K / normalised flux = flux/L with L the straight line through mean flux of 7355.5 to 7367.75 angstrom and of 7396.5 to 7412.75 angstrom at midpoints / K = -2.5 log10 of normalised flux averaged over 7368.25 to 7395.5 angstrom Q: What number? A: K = 0.01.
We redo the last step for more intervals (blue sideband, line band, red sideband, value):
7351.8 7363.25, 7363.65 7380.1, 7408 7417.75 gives 0.060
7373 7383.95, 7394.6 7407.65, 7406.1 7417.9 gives 0.074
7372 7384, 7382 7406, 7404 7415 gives 0.035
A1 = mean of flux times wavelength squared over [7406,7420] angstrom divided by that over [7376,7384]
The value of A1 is 1.0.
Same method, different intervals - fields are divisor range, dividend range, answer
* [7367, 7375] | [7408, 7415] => 1.07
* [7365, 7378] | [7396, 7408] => 0.98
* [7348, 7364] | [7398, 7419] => 0.95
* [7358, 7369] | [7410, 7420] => 1.04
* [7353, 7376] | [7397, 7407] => 0.95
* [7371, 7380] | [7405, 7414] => 1.04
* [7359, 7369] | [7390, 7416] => 1.00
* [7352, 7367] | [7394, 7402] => 0.92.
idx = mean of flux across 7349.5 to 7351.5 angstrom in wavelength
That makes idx 7.63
